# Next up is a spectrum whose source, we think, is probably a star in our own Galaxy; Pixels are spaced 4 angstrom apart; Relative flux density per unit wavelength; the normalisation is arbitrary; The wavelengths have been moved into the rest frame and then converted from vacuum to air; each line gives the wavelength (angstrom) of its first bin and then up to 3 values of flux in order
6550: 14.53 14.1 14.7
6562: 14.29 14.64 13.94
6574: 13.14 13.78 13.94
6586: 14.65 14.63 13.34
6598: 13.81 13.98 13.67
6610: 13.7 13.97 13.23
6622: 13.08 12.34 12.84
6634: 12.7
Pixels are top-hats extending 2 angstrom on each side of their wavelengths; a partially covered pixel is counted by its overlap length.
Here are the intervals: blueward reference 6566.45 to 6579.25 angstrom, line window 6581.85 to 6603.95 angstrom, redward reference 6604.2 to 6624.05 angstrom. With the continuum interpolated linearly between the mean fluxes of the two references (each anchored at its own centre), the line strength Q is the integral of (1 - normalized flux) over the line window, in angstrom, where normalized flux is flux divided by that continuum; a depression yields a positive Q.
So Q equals -0.7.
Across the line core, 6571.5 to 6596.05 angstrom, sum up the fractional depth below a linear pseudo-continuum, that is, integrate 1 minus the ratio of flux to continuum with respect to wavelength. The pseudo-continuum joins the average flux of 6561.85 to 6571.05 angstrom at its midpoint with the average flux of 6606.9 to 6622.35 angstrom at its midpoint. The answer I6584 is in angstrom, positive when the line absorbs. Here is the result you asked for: 0.2 angstrom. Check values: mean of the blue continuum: 14.3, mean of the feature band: 13.9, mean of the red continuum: 13.6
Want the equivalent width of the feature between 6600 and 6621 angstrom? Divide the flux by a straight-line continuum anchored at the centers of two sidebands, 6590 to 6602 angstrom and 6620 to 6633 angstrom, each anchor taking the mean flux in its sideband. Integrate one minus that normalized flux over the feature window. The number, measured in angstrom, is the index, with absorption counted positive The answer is -0.6 angstrom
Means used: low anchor 13.8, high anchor 12.7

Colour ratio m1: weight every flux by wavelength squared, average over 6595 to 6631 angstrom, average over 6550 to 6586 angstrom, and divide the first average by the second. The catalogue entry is 0.96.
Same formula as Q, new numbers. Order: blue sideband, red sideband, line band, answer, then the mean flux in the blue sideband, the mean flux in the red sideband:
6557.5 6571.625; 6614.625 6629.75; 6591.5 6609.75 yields -0.3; 14.4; 13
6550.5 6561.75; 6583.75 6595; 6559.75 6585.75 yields 0.6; 14.4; 14.3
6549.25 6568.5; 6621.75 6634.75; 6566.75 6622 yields -1.2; 14.4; 12.7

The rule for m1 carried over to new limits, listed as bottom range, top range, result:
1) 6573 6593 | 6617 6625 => 0.94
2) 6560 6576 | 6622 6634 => 0.92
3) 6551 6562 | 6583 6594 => 1.01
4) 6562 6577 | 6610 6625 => 0.97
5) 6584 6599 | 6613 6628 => 0.94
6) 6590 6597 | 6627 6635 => 0.93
